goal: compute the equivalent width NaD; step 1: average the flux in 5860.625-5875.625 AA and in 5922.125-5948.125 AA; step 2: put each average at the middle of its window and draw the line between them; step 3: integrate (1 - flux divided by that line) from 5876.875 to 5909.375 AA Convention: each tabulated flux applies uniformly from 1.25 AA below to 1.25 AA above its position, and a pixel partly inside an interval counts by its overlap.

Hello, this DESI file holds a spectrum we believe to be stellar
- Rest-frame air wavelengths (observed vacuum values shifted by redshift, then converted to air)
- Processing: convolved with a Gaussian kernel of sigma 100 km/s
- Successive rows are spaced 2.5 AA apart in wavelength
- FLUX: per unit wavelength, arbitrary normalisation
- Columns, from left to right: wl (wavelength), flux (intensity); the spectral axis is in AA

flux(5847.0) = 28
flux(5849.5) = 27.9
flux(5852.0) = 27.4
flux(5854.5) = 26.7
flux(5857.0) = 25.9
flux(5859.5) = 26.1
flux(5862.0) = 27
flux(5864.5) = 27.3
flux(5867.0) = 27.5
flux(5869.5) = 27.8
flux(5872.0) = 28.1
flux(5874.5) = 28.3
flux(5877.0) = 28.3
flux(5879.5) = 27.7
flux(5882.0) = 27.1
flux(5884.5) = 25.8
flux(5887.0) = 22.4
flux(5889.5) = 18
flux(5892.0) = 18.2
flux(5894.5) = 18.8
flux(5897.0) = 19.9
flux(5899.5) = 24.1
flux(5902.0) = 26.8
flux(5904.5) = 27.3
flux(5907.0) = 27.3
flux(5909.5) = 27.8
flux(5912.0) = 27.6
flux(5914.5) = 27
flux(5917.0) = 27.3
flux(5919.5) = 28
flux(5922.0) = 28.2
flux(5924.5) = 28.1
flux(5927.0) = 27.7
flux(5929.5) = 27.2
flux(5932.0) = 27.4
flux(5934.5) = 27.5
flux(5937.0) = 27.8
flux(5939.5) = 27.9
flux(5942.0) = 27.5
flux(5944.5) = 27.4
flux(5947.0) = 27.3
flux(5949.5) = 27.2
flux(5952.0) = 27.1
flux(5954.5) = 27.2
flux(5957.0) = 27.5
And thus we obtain 4.3 AA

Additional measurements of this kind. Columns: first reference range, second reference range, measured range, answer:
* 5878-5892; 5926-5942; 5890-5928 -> 0.4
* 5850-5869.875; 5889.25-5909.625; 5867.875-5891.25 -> -0.6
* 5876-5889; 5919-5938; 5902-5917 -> -0.2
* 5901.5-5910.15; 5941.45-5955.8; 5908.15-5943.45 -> -0.5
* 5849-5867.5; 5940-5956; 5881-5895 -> 2.7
